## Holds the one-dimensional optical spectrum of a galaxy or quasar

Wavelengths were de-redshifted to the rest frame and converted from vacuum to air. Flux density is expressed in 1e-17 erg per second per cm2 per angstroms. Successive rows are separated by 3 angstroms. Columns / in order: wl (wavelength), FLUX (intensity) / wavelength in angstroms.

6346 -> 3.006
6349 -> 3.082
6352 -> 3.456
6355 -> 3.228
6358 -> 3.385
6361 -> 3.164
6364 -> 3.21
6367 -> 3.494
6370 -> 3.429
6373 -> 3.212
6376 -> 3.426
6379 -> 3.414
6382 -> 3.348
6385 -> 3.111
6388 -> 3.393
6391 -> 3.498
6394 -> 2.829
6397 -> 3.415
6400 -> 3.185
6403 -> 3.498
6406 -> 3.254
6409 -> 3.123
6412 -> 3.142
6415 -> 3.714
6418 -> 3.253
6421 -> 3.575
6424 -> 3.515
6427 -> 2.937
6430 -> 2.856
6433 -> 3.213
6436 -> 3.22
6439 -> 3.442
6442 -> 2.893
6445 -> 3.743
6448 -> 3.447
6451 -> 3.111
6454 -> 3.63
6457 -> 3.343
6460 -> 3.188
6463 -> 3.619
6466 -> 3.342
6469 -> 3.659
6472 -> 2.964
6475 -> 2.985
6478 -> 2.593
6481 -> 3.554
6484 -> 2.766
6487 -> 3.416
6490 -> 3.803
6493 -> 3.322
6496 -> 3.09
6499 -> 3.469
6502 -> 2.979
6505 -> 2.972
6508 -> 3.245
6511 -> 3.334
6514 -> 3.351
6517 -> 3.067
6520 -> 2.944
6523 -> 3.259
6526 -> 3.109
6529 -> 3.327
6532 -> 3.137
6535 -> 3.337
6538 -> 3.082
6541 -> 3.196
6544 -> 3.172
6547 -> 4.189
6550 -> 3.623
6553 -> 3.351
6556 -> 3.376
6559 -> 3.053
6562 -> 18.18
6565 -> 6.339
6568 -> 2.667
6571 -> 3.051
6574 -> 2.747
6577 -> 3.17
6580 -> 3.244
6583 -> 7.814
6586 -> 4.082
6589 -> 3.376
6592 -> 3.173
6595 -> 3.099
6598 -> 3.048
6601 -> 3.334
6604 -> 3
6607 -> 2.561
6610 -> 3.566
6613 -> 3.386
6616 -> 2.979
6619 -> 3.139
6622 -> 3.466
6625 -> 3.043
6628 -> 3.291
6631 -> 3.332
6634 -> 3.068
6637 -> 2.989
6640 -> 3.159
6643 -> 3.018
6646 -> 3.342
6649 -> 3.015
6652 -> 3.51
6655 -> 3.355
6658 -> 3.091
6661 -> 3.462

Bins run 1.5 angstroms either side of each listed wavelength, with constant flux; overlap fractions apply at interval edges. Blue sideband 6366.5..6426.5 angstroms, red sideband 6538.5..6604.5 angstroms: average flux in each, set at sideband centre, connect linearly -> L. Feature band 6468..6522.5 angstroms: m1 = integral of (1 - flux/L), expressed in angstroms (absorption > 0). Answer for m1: 9.5 angstroms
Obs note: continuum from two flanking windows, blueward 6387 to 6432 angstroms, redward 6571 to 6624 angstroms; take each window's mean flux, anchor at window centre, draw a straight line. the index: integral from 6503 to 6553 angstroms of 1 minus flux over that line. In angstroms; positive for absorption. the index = 1.8 angstroms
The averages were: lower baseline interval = 3.28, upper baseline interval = 3.47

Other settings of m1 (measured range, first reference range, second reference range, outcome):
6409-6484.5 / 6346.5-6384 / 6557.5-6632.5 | 6.5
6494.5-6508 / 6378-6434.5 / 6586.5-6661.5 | 0.4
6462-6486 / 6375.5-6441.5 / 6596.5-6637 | 0.5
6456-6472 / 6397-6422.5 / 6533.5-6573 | 1.9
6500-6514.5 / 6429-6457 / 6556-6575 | 4.6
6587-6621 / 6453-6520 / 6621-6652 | 0.3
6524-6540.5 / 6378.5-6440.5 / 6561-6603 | 4.0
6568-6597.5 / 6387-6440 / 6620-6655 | -4.1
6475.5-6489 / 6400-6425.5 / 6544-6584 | 3.2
